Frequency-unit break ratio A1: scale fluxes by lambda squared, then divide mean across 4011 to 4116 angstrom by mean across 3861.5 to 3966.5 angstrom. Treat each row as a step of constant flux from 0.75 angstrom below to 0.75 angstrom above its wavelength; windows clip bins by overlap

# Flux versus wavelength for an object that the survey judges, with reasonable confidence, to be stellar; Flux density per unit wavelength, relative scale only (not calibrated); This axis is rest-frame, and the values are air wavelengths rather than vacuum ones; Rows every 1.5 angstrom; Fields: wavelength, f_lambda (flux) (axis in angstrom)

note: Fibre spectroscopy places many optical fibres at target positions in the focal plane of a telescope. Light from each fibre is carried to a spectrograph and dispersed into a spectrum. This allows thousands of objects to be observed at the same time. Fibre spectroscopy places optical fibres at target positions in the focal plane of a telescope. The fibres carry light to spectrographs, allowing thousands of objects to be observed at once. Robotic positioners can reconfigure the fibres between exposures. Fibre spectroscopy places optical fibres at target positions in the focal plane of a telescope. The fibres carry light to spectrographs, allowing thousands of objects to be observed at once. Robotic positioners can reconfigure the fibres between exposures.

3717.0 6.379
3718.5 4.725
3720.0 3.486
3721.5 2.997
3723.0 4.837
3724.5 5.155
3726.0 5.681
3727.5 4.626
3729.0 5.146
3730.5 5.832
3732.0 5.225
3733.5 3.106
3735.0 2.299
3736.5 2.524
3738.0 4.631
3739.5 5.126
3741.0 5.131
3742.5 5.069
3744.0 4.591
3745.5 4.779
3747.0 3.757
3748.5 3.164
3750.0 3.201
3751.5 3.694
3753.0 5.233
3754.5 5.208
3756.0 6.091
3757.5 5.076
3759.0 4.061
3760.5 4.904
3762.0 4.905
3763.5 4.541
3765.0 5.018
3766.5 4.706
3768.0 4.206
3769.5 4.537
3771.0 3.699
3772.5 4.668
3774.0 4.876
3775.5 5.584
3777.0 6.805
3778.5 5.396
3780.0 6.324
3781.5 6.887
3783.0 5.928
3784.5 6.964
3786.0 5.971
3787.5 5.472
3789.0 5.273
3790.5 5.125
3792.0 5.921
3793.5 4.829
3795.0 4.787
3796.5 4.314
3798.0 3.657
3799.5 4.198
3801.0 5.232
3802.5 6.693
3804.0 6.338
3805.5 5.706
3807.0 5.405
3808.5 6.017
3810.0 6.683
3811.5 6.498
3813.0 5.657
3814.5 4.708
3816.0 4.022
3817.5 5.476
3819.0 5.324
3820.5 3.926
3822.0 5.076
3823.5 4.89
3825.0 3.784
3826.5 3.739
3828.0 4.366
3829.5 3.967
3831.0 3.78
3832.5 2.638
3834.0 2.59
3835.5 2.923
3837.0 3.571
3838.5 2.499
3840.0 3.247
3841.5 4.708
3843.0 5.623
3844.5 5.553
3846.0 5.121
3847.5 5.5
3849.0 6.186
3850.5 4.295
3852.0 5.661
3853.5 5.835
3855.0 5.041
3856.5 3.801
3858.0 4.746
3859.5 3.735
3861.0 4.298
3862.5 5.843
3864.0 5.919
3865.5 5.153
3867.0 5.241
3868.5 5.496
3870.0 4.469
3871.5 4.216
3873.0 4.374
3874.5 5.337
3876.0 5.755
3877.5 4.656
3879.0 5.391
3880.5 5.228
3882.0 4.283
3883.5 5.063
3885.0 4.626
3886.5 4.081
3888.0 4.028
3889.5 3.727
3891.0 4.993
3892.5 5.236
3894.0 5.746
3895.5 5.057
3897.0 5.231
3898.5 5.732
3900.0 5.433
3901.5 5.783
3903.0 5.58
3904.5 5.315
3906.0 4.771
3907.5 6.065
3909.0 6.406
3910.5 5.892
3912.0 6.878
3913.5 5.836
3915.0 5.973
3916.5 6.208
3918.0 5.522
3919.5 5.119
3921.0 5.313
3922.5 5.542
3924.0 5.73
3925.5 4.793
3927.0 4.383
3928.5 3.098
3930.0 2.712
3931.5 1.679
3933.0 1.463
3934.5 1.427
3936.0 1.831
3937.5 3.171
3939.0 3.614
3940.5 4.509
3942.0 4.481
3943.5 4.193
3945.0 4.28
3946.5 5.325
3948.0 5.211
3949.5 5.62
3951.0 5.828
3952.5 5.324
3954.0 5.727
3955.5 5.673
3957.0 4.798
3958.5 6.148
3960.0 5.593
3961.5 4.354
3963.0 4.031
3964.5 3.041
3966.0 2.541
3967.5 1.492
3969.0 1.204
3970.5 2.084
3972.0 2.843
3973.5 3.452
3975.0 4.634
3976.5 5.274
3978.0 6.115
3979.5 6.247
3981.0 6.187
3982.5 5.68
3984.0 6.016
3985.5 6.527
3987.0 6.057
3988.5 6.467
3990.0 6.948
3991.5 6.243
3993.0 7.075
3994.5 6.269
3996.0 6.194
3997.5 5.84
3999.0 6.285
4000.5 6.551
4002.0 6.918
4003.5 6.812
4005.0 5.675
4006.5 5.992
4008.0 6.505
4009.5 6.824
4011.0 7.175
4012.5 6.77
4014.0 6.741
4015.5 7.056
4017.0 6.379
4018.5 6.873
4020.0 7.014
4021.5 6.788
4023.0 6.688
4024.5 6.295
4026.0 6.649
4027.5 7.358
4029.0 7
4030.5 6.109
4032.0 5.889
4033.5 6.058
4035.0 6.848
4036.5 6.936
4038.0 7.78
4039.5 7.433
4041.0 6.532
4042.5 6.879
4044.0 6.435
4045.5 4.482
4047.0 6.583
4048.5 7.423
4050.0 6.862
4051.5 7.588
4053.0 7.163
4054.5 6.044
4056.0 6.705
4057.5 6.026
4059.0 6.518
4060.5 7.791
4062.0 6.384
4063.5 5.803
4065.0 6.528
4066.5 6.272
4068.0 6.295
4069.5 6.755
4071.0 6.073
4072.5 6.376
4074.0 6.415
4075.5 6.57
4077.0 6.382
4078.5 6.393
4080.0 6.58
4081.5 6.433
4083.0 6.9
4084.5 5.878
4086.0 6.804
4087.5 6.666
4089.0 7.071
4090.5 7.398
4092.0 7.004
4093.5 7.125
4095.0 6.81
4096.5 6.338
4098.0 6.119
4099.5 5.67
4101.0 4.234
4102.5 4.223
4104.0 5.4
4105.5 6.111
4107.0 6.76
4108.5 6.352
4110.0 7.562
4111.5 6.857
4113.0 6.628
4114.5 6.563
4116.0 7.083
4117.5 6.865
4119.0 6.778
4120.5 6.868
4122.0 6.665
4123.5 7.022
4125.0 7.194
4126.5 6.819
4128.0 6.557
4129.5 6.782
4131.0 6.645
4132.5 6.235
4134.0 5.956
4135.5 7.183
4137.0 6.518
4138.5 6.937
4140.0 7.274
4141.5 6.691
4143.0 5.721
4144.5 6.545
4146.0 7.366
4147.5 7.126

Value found 1.5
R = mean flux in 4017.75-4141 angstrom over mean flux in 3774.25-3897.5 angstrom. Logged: 1.33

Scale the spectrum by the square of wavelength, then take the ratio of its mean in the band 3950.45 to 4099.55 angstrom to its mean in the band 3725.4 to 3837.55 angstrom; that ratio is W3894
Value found 1.44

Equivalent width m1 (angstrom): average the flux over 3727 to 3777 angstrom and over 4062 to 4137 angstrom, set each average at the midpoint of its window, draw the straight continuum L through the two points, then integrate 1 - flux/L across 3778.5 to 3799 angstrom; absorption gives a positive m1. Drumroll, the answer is -3.1 angstrom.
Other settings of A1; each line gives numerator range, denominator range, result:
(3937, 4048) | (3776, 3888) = 1.25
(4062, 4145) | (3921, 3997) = 1.52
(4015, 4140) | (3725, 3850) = 1.58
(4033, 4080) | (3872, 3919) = 1.35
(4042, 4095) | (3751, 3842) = 1.55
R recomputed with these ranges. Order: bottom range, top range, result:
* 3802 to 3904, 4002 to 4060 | 1.37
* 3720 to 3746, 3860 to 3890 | 1.08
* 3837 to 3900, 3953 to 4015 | 1.11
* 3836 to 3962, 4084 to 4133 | 1.35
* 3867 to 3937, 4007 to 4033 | 1.39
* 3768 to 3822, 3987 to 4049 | 1.23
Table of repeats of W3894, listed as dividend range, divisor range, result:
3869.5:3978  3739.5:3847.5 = 1.01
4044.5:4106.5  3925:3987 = 1.60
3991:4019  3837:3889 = 1.45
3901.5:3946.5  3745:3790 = 0.98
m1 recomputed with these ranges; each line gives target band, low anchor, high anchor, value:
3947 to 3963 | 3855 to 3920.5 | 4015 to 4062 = 1.35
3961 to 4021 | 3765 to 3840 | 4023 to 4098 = 5.97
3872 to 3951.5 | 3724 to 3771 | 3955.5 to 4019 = 6.46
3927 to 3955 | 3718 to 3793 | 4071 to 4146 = 9.03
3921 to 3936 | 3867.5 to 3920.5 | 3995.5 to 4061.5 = 5.76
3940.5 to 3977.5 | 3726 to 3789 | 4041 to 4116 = 9.75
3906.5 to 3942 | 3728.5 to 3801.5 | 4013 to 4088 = 8.09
